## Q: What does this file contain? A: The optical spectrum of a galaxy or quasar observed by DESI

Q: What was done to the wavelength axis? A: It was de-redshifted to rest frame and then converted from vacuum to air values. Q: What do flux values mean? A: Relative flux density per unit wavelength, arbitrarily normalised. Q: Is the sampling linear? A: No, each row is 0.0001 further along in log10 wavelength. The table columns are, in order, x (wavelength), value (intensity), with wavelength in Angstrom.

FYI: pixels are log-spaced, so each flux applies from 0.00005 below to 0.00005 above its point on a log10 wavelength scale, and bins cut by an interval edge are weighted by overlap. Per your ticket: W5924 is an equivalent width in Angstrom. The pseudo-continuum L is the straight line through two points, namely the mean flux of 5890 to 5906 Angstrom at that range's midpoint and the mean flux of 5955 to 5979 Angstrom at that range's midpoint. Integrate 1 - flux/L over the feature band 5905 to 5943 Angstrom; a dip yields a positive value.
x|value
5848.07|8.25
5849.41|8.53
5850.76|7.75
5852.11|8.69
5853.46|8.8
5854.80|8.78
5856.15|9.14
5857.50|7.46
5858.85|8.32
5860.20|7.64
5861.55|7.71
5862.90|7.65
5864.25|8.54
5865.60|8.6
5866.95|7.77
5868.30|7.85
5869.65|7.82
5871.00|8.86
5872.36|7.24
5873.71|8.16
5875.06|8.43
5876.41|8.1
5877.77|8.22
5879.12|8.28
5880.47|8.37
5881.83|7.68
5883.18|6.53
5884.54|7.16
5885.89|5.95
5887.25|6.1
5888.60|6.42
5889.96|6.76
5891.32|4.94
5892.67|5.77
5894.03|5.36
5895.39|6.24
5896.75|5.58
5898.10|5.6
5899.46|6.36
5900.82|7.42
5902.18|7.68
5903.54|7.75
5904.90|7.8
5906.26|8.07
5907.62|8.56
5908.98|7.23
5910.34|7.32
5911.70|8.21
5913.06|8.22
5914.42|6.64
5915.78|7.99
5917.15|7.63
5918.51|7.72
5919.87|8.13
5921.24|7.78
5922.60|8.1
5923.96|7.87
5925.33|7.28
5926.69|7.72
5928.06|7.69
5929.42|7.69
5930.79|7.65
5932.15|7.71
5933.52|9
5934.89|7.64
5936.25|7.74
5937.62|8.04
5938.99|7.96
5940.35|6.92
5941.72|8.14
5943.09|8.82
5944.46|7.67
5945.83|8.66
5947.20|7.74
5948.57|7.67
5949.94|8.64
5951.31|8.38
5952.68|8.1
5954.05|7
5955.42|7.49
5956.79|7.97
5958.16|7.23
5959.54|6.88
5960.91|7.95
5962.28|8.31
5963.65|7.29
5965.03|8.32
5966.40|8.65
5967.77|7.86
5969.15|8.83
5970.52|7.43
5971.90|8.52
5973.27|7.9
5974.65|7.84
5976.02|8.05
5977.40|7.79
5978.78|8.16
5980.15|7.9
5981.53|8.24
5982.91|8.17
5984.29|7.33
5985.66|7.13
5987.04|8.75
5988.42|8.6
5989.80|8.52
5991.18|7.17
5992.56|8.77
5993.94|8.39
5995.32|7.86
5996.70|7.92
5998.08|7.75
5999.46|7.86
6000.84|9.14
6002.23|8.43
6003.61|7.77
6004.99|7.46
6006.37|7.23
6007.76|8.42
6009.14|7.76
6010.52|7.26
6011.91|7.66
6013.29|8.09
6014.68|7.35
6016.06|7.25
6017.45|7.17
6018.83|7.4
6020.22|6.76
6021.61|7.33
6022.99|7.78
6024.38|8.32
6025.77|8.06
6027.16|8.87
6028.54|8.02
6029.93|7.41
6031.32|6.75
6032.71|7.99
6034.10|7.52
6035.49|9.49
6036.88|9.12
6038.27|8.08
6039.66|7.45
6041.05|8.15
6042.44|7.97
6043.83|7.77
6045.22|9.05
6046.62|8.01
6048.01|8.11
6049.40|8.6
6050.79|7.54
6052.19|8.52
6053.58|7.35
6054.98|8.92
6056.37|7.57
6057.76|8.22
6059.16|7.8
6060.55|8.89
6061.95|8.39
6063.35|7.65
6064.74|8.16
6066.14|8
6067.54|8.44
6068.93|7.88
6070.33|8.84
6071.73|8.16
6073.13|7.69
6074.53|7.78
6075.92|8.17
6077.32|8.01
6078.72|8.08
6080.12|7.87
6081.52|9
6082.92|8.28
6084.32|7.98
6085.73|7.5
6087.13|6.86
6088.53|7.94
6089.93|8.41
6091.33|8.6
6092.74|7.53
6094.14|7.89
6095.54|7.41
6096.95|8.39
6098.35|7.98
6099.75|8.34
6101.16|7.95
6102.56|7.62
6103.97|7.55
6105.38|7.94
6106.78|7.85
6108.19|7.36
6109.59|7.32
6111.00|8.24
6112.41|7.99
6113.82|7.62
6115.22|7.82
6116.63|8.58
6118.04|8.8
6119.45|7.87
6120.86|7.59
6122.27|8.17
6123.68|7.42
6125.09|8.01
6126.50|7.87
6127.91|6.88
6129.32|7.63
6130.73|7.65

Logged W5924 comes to -4.4 Angstrom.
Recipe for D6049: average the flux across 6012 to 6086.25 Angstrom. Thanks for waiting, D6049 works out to 8.01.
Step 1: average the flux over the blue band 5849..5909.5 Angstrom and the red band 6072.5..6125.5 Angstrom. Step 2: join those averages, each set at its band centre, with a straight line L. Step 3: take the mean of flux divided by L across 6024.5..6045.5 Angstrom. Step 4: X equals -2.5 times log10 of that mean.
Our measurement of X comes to -0.04 mag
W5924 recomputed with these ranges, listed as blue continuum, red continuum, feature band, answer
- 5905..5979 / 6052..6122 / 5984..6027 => 0.50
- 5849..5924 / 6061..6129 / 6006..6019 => 0.37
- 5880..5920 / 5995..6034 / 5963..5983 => -1.55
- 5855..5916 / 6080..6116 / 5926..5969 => -1.95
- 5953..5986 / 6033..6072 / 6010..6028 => 0.93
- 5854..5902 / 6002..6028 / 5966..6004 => -2.39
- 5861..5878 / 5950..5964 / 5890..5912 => 3.04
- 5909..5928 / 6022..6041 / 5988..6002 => -0.44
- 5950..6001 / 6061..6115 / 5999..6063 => 0.15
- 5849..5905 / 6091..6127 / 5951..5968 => -0.38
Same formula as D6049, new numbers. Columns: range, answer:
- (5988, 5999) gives 8.11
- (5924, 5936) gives 7.8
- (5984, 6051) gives 7.94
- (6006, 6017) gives 7.63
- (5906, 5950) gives 7.86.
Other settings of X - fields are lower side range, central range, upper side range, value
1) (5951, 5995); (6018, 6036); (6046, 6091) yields 0.03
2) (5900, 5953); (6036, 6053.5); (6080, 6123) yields -0.04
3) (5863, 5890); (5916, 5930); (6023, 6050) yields 0.00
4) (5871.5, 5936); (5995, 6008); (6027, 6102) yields -0.02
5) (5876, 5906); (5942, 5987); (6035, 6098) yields -0.08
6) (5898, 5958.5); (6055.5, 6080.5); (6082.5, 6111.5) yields -0.04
